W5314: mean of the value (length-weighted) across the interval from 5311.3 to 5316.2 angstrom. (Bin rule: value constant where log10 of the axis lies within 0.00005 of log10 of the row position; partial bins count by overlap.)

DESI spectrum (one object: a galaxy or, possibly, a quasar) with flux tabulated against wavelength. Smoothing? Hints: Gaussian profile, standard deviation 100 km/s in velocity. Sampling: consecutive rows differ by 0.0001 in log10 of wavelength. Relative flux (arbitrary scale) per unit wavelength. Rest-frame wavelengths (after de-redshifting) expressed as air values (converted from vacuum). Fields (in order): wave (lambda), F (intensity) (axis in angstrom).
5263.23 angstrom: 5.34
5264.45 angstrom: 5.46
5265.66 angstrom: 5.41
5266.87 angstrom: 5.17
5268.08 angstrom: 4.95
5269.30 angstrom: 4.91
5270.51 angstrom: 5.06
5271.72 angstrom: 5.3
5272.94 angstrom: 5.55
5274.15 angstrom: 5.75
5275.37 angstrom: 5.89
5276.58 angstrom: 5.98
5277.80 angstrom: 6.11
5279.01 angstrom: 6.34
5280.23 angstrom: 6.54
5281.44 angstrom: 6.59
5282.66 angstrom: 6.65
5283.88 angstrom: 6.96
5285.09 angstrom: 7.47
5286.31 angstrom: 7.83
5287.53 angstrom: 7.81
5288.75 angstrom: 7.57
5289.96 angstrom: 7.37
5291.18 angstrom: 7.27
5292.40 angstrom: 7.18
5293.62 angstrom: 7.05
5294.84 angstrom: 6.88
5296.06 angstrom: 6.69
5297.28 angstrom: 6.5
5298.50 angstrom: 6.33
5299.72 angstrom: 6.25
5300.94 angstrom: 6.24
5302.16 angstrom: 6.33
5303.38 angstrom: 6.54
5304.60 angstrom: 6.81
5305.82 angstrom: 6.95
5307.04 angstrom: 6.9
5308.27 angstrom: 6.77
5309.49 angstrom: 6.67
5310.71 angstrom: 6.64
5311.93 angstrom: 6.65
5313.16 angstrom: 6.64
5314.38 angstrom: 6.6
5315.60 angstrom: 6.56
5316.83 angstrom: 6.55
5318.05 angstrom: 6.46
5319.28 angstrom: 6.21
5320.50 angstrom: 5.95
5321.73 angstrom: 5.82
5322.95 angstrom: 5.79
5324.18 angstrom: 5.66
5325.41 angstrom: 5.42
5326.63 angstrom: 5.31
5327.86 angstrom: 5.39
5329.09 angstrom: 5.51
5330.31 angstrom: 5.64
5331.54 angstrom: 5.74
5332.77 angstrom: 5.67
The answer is 6.62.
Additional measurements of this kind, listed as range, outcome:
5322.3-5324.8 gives 5.72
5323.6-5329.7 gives 5.46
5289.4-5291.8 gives 7.31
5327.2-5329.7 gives 5.44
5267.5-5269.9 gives 4.92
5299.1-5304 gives 6.35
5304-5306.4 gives 6.88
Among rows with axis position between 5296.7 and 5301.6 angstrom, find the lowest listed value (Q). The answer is 6.24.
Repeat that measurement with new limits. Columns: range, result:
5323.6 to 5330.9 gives 5.31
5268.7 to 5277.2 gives 4.91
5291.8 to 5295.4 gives 6.88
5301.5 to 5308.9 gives 6.33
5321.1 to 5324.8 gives 5.66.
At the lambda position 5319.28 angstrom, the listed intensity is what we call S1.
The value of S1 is 6.21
